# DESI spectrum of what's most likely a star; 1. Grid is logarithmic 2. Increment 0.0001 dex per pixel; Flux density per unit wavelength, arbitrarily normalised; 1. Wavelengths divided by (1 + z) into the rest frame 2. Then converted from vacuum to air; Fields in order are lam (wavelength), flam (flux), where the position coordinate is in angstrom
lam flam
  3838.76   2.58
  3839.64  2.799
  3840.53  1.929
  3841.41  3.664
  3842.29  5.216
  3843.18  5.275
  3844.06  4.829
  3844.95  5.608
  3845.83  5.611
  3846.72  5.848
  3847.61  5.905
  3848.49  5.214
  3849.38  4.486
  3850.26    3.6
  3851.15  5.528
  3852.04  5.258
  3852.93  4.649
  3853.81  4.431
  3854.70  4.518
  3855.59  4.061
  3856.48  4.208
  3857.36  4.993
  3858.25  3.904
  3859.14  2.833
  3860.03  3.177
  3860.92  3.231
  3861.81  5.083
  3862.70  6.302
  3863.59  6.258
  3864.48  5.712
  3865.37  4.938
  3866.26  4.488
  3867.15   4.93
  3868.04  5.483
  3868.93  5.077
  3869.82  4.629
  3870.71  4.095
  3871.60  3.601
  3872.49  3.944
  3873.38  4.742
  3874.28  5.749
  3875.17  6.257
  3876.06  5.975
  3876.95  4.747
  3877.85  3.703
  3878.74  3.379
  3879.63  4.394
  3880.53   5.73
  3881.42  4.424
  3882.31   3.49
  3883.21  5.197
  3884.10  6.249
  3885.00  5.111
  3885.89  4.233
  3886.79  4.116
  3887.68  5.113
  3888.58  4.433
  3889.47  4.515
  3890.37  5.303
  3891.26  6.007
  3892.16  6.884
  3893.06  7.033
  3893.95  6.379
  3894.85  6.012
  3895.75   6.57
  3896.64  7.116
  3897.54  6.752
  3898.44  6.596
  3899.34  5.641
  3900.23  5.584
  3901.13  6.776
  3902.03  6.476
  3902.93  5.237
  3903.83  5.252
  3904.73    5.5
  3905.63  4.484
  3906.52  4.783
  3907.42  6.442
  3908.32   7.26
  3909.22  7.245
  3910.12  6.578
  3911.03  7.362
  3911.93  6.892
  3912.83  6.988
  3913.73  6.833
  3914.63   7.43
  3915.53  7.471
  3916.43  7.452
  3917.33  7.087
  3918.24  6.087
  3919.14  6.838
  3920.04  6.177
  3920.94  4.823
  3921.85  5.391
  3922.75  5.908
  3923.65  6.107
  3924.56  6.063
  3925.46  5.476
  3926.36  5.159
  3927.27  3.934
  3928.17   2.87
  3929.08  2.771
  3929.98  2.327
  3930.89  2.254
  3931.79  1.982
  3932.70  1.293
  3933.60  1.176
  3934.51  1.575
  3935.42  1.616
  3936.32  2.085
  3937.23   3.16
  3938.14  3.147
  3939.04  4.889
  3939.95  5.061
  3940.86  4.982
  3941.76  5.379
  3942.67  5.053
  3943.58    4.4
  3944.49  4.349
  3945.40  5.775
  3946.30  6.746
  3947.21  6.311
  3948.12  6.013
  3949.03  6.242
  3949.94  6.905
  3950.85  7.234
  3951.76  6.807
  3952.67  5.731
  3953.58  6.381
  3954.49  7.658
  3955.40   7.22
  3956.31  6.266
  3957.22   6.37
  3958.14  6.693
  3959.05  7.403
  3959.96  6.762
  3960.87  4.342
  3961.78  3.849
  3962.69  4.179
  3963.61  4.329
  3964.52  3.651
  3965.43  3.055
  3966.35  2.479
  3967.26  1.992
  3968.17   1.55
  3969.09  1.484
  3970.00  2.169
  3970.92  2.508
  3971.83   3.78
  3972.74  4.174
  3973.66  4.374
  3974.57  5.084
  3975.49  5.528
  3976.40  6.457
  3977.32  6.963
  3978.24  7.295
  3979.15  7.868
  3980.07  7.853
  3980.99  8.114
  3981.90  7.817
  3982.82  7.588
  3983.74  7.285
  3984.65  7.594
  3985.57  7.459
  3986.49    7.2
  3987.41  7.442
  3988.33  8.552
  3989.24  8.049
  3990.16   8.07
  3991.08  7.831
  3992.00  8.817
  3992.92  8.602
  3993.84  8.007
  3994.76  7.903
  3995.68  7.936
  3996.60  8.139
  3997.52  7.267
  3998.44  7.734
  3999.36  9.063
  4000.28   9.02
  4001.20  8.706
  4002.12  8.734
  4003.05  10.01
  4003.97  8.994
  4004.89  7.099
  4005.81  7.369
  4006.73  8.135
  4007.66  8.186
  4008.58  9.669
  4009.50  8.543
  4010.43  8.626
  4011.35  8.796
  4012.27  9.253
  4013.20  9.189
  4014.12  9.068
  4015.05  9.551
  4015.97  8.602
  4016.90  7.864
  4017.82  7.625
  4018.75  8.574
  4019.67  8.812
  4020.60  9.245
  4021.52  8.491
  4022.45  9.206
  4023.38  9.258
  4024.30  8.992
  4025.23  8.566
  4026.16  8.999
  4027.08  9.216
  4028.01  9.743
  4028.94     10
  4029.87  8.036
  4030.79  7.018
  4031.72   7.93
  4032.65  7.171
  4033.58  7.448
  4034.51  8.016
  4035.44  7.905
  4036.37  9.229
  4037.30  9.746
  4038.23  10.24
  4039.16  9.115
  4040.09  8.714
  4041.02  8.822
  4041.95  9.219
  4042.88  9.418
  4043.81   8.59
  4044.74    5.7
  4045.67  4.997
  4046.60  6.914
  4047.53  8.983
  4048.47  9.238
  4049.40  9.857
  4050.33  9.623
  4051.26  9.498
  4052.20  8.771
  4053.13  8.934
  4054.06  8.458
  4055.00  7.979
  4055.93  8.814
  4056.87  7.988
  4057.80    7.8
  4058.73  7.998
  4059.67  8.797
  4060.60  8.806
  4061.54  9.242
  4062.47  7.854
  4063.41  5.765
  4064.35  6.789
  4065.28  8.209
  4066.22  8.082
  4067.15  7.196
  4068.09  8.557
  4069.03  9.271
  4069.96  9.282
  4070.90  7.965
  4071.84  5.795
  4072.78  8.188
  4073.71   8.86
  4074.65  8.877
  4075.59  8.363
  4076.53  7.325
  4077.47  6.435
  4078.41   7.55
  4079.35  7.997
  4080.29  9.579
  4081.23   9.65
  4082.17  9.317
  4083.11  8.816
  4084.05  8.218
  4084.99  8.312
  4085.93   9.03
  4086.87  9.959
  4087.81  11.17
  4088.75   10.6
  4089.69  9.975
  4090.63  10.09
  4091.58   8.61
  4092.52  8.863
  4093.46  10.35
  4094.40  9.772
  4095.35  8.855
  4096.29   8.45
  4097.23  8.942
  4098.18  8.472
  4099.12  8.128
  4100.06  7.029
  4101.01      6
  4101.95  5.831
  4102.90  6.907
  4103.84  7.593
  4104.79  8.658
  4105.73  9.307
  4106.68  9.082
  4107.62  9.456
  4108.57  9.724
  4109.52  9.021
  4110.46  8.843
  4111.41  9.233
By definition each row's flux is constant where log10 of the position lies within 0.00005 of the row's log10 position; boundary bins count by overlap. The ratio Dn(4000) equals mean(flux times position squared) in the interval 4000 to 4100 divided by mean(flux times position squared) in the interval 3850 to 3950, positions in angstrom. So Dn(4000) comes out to 1.8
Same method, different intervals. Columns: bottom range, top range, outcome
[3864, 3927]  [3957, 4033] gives 1.35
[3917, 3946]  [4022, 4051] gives 2.14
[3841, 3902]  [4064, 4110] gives 1.87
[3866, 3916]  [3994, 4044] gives 1.65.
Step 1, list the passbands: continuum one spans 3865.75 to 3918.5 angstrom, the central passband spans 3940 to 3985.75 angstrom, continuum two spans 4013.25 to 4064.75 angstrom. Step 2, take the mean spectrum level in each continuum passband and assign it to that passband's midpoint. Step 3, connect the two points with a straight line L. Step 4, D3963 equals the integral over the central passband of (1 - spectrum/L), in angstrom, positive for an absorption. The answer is 9.7 angstrom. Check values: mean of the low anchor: 5.65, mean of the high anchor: 8.5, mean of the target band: 5.53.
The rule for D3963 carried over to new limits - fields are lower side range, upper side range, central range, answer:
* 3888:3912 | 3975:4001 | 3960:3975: 8.1 angstrom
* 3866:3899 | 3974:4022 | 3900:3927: -1.1 angstrom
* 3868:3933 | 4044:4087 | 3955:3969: 4.0 angstrom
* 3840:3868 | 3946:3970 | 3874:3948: -3.5 angstrom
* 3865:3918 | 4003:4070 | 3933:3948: 5.7 angstrom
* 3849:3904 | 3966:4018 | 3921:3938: 7.3 angstrom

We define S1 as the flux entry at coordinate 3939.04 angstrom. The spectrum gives 4.889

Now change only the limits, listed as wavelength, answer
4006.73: 8.135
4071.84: 5.795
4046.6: 6.914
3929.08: 2.771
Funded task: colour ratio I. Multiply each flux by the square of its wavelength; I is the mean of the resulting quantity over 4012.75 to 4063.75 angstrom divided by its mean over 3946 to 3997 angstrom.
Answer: 1.4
